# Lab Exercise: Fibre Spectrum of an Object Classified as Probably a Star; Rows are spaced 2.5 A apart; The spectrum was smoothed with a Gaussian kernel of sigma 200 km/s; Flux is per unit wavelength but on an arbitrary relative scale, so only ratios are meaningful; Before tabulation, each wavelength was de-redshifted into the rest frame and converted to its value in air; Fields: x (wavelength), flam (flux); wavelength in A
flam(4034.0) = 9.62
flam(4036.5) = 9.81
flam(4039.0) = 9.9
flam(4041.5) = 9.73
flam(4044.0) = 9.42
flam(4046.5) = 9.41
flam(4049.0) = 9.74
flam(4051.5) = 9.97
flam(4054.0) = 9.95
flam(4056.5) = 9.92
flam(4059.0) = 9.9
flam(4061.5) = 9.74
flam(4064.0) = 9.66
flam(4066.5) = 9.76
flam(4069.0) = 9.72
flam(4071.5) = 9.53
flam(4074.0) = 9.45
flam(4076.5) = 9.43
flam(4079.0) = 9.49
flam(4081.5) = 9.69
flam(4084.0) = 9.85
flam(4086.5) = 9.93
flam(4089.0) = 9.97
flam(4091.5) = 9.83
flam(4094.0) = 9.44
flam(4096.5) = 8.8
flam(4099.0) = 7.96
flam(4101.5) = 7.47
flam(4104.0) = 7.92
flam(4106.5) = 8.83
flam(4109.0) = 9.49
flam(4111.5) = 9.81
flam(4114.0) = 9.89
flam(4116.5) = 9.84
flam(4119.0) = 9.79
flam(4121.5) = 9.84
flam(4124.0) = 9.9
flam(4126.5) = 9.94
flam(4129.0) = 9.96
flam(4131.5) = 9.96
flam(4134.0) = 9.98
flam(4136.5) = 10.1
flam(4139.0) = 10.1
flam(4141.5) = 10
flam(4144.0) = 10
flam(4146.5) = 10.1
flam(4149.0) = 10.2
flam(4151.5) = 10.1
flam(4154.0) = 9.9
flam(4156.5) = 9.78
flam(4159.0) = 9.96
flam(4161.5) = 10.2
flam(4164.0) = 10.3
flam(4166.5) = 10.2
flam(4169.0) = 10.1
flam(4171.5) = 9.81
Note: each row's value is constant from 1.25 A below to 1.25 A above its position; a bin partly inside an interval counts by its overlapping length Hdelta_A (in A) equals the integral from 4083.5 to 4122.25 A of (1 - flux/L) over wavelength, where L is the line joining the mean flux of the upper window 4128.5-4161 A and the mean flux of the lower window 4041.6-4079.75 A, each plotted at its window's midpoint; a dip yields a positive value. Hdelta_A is 2.3 A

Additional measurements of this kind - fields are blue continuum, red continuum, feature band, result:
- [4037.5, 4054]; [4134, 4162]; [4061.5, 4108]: 2.6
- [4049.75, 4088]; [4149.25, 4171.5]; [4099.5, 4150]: 1.6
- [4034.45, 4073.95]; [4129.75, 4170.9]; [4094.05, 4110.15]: 2.3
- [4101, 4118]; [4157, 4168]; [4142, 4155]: -0.3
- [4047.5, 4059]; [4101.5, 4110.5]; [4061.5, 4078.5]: -0.2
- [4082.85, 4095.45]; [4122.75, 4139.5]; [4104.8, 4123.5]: 0.6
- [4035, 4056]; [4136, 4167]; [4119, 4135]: 0.1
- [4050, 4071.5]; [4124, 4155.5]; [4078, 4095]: 0.2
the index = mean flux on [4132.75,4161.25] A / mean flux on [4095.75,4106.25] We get 1.24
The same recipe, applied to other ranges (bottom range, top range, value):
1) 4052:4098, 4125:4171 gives 1.04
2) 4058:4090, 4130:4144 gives 1.03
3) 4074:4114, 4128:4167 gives 1.09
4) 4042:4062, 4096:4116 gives 0.90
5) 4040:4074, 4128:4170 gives 1.03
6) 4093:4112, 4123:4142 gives 1.15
